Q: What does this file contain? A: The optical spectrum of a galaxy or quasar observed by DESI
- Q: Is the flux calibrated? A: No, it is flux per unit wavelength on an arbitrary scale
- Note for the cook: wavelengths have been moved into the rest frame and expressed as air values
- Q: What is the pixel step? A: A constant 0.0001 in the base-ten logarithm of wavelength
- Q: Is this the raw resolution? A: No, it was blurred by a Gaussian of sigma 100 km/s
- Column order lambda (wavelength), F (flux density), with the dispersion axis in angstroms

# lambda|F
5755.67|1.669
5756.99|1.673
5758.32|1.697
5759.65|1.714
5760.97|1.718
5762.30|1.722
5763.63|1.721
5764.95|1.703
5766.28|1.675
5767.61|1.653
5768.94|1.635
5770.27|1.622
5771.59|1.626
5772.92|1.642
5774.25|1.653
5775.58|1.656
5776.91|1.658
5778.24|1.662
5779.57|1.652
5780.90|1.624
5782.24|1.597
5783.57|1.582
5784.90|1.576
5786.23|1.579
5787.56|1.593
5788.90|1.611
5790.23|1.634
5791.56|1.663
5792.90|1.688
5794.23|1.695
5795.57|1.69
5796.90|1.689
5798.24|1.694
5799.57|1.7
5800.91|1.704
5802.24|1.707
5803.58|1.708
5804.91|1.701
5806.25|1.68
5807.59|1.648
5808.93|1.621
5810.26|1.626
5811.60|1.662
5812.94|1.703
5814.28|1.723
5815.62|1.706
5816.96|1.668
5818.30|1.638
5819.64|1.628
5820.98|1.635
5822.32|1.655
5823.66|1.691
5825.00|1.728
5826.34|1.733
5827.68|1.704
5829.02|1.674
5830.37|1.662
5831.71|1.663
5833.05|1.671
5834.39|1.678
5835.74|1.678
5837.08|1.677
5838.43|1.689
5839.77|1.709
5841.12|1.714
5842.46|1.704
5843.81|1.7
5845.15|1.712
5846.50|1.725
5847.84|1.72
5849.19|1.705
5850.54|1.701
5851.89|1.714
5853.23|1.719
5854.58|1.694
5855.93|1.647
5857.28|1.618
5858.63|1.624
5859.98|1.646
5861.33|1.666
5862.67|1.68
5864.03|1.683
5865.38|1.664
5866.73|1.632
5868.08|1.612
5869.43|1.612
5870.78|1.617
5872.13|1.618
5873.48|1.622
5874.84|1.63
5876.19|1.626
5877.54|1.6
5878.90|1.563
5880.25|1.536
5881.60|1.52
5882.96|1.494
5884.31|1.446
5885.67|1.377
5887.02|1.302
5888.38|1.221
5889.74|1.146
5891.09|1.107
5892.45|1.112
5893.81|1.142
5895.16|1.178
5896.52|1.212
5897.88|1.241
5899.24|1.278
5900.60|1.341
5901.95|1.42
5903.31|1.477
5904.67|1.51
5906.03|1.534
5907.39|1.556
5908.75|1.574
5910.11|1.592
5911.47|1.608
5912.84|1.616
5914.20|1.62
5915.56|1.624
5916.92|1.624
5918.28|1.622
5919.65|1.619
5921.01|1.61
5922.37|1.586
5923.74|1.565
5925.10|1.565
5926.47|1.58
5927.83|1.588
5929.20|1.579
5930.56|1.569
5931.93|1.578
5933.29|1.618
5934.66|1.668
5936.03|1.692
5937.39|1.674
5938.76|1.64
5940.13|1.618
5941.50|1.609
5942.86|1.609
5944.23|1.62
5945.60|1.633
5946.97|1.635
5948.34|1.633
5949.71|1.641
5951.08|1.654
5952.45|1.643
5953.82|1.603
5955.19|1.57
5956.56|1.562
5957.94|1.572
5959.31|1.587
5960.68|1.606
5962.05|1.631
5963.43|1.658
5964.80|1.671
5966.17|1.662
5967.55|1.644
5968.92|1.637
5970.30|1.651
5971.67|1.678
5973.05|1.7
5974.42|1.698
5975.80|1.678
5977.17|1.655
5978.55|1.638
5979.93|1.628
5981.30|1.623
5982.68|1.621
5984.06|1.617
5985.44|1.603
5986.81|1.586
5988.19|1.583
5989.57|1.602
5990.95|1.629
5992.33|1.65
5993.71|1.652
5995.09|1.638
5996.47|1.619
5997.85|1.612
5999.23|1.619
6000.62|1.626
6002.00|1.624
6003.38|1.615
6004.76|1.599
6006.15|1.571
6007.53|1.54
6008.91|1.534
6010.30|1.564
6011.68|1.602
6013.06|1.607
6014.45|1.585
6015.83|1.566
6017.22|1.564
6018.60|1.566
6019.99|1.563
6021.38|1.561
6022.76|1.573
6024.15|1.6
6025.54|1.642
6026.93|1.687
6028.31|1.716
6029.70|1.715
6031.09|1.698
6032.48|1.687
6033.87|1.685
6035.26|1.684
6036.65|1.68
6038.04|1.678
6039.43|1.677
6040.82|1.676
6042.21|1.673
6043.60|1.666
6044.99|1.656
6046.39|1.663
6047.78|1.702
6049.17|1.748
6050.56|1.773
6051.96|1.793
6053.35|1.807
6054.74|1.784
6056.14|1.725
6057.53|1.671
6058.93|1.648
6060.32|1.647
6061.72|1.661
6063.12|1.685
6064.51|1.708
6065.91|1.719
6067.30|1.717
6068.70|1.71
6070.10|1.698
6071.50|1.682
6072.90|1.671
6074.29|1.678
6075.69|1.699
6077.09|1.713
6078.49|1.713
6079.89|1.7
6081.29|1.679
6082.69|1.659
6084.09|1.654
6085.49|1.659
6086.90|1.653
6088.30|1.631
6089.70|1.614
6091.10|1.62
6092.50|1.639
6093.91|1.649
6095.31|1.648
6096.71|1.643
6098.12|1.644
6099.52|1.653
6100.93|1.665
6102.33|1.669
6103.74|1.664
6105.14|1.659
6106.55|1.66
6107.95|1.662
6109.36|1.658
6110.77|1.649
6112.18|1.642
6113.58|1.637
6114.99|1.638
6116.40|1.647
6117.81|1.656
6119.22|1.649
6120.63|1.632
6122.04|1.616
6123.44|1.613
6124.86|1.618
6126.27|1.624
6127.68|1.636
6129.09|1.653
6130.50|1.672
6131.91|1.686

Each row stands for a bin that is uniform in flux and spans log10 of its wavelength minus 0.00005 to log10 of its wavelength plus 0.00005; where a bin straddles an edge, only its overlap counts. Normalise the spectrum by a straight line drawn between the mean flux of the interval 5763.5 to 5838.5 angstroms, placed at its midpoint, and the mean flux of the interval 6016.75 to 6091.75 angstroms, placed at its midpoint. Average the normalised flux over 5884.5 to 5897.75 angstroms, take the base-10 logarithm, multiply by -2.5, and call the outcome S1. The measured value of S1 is 0.35 mag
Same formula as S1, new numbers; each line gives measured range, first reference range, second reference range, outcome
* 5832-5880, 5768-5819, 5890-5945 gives -0.054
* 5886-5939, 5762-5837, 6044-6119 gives 0.131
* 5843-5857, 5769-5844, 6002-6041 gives -0.029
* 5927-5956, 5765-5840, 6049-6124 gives 0.030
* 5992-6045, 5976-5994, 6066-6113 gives 0.007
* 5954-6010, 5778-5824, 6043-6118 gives 0.032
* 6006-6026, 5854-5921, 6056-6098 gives 0.029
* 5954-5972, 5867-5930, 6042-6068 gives -0.032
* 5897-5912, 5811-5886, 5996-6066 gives 0.133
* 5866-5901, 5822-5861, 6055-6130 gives 0.188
